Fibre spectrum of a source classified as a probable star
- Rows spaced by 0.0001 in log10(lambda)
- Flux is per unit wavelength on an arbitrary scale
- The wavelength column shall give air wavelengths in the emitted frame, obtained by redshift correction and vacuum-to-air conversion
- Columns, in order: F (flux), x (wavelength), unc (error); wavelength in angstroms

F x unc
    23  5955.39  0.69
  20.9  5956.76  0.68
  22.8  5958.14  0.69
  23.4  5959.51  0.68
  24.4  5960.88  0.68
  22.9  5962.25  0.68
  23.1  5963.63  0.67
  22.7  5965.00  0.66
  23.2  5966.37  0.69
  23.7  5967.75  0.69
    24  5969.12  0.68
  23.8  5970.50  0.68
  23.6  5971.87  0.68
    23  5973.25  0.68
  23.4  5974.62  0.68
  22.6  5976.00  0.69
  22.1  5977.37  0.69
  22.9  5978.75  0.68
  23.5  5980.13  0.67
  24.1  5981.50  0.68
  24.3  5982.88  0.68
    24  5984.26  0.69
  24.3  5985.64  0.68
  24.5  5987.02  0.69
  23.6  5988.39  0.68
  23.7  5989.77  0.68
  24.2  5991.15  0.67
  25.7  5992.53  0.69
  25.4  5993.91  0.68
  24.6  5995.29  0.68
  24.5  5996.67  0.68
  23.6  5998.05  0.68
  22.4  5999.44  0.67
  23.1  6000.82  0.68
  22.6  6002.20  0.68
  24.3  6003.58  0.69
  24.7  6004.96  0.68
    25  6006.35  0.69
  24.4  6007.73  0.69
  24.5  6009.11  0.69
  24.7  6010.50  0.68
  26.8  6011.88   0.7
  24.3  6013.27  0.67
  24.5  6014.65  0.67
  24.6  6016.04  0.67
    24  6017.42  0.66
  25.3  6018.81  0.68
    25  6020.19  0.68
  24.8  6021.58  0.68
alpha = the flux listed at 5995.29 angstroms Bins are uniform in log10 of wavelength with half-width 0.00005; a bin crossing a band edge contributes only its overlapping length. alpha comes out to 24.6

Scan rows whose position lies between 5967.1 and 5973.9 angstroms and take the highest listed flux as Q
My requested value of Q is 24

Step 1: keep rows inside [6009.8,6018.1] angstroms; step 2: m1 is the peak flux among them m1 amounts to 26.8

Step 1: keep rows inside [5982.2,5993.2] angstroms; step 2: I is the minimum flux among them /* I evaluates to 23.6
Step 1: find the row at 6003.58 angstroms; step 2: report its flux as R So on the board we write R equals 24.3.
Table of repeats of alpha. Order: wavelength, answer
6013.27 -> 24.3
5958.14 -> 22.8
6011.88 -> 26.8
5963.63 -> 23.1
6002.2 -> 22.6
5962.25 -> 22.9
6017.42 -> 24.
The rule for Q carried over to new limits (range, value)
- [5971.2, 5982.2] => 24.1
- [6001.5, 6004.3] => 24.3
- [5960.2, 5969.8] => 24.4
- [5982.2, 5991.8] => 24.5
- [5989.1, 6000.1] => 25.7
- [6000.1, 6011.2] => 25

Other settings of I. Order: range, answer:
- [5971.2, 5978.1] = 22.1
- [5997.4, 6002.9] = 22.4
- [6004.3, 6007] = 24.7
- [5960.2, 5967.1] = 22.7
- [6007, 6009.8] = 24.4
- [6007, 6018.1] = 24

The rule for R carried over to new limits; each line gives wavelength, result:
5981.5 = 24.1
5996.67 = 24.5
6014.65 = 24.5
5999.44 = 22.4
